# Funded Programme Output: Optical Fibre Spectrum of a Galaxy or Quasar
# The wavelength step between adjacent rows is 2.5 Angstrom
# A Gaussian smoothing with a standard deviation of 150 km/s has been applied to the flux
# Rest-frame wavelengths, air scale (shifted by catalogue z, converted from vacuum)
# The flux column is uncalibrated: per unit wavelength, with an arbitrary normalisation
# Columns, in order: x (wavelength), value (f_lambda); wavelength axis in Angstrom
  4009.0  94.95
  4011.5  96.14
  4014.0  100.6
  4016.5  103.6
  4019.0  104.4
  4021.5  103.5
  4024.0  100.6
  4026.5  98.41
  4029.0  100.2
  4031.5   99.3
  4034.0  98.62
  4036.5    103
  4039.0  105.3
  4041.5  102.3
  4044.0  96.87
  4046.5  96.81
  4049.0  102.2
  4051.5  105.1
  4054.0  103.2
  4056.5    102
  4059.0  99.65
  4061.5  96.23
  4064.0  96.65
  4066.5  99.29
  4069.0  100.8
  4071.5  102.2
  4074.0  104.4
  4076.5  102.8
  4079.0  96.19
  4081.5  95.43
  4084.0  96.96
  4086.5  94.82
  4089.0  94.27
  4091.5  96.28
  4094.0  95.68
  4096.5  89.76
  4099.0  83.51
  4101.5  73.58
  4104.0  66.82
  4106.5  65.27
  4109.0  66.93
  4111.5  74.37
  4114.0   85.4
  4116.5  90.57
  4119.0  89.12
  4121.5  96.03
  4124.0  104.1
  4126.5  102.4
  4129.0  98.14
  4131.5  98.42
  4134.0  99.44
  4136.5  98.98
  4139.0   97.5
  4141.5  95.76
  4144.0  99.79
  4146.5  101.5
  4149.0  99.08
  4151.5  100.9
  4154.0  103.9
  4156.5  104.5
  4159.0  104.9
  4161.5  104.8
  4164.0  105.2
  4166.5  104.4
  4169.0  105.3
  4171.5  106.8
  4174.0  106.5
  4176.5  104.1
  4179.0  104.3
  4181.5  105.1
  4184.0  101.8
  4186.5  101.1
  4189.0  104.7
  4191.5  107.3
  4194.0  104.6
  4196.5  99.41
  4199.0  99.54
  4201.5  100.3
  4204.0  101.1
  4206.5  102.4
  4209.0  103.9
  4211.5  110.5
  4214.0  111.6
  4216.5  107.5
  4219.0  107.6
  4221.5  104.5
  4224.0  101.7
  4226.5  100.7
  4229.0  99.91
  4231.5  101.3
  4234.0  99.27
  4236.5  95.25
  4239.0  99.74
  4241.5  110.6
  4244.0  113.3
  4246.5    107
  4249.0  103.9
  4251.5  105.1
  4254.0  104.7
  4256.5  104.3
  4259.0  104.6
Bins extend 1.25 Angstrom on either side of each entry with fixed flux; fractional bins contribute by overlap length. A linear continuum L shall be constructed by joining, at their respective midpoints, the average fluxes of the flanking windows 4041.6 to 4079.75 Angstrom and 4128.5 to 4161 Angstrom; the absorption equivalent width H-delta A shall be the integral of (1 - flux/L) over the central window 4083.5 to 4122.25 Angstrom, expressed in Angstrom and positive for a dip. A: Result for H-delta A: 6.1 Angstrom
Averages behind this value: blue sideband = 100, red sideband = 100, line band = 84.6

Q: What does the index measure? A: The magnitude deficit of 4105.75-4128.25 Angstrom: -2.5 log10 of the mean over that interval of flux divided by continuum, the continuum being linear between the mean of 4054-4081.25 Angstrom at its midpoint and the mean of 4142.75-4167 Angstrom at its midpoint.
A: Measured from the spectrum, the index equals 0.17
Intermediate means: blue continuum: 100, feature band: 86.8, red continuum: 103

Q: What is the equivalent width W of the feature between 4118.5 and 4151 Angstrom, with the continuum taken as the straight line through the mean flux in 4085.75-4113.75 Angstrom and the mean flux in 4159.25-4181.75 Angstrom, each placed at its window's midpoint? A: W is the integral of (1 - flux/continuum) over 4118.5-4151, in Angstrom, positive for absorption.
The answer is -1.9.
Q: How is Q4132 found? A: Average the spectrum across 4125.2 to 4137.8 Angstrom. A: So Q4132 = 99.5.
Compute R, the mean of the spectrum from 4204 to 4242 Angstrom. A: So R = 104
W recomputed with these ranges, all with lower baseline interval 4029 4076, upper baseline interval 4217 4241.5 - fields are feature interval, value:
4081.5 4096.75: 0.90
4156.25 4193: -1.18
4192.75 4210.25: 0.00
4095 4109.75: 3.82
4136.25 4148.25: 0.31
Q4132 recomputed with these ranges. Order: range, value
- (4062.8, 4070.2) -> 98.9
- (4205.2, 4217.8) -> 107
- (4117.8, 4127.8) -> 98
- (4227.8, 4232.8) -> 101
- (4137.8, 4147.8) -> 98.6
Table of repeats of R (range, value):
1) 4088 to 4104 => 87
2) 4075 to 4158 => 92.7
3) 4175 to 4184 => 104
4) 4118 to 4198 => 102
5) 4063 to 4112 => 90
